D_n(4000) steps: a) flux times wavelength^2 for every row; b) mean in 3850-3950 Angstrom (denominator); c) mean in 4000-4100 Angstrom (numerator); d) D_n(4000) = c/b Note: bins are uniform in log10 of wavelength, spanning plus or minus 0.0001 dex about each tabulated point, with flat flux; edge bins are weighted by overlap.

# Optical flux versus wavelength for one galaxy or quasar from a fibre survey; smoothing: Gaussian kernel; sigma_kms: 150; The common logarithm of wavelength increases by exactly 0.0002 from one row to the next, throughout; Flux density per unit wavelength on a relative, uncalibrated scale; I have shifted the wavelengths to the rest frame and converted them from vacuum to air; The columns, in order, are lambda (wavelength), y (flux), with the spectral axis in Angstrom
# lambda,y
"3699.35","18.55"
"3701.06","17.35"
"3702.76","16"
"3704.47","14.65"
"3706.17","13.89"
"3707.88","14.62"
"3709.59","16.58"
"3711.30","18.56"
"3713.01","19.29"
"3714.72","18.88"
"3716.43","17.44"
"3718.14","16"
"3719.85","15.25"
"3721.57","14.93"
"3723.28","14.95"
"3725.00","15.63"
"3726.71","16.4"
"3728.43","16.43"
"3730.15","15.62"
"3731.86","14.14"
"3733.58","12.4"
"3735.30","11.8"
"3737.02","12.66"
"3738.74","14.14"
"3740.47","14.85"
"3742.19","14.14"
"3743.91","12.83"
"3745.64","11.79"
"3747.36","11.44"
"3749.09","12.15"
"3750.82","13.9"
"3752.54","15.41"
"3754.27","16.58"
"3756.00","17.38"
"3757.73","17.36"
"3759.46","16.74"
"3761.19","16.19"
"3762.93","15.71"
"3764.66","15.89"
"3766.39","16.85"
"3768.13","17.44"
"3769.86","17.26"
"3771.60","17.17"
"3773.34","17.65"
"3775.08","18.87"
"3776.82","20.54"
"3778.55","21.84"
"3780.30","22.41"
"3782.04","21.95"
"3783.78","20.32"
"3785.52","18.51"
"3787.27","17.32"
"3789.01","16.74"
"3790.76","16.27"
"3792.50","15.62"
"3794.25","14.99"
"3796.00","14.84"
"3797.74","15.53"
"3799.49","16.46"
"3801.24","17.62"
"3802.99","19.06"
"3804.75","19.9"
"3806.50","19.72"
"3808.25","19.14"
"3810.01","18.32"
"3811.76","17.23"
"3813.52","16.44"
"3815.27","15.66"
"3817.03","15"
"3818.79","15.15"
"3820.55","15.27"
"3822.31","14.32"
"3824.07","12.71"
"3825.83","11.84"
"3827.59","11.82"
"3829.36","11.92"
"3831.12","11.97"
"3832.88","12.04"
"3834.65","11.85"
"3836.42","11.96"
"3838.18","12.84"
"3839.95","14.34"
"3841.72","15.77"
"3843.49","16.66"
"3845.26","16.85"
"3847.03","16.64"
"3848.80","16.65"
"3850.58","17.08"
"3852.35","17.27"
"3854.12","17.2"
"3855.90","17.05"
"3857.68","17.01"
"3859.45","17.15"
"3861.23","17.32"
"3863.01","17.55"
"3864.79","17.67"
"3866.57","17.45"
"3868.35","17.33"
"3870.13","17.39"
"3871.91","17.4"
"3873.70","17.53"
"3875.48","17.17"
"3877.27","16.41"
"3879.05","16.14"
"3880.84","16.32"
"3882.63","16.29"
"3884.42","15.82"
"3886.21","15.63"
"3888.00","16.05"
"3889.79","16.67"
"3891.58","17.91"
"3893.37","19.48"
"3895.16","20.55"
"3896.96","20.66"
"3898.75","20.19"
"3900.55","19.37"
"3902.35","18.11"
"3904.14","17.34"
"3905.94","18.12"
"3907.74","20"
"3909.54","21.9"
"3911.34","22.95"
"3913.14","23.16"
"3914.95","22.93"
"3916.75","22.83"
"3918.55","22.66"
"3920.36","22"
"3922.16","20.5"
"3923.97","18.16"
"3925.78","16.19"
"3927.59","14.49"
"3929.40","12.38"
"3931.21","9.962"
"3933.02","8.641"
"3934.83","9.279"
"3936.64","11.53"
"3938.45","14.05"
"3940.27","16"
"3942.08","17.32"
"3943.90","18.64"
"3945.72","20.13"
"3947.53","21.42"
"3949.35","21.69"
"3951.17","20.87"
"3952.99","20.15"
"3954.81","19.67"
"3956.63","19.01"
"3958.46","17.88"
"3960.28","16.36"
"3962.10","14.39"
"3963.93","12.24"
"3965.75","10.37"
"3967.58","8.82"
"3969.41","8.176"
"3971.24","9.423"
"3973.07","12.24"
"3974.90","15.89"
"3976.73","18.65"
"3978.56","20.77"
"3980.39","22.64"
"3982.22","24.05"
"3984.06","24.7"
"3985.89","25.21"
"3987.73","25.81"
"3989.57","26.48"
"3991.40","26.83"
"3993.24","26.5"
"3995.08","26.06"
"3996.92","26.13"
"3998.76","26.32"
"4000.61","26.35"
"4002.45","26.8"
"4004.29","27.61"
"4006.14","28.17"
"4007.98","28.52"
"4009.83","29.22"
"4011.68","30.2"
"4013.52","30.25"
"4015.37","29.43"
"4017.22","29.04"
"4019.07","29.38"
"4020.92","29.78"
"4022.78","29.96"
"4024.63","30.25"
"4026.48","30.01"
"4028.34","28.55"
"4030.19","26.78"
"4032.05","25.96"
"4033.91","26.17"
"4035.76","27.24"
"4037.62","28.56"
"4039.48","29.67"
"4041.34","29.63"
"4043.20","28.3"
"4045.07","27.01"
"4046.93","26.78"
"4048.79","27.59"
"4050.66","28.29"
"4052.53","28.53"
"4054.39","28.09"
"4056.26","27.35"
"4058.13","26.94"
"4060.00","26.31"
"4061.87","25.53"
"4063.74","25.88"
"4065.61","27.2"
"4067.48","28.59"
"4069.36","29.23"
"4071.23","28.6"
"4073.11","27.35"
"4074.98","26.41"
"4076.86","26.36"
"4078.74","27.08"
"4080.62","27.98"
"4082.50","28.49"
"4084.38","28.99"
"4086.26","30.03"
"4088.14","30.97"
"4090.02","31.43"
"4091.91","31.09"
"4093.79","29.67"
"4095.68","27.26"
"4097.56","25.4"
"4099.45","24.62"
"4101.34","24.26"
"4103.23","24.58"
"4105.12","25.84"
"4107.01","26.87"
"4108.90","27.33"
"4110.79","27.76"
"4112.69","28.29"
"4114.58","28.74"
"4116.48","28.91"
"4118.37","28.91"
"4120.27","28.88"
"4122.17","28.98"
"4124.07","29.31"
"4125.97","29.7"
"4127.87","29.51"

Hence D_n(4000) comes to 1.7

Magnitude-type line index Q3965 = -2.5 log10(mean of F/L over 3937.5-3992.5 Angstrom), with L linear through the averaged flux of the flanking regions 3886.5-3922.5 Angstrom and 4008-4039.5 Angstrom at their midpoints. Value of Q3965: 0.317 mag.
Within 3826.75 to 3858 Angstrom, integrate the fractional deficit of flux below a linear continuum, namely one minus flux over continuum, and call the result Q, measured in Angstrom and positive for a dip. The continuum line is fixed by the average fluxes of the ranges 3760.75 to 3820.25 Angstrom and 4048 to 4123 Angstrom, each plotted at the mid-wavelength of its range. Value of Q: 7.5 Angstrom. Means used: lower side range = 17.6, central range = 14.8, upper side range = 27.8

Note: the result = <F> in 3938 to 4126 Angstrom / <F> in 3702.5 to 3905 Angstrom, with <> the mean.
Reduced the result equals 1.54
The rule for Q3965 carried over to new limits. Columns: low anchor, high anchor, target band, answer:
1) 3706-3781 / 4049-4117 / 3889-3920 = 0.062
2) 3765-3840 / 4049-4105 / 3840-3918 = 0.087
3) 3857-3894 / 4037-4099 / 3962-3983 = 0.465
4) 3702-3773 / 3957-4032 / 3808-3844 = 0.260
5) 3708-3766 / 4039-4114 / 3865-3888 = 0.212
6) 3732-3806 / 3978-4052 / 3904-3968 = 0.341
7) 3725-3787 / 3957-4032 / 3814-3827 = 0.259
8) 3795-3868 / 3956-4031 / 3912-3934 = 0.123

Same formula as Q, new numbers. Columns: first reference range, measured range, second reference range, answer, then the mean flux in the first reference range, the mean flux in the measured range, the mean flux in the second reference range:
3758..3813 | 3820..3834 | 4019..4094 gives 4.9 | 17.9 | 12.7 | 28.2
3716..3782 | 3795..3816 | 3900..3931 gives -0.5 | 15.9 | 17.5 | 19.4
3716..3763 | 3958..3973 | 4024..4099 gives 7.5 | 14.8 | 12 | 28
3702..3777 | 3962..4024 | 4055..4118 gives 3.1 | 15.6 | 23.3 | 27.6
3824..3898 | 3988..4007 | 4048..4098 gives -2.3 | 16.1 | 26.7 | 28.1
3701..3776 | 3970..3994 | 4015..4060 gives 4.3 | 15.6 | 21.3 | 28.2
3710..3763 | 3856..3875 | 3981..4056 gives 3.2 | 15.2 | 17.4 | 27.7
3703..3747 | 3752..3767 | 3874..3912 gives -0.7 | 15.1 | 16.5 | 18.2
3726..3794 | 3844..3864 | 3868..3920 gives 1.1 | 16.2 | 17.1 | 18.8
